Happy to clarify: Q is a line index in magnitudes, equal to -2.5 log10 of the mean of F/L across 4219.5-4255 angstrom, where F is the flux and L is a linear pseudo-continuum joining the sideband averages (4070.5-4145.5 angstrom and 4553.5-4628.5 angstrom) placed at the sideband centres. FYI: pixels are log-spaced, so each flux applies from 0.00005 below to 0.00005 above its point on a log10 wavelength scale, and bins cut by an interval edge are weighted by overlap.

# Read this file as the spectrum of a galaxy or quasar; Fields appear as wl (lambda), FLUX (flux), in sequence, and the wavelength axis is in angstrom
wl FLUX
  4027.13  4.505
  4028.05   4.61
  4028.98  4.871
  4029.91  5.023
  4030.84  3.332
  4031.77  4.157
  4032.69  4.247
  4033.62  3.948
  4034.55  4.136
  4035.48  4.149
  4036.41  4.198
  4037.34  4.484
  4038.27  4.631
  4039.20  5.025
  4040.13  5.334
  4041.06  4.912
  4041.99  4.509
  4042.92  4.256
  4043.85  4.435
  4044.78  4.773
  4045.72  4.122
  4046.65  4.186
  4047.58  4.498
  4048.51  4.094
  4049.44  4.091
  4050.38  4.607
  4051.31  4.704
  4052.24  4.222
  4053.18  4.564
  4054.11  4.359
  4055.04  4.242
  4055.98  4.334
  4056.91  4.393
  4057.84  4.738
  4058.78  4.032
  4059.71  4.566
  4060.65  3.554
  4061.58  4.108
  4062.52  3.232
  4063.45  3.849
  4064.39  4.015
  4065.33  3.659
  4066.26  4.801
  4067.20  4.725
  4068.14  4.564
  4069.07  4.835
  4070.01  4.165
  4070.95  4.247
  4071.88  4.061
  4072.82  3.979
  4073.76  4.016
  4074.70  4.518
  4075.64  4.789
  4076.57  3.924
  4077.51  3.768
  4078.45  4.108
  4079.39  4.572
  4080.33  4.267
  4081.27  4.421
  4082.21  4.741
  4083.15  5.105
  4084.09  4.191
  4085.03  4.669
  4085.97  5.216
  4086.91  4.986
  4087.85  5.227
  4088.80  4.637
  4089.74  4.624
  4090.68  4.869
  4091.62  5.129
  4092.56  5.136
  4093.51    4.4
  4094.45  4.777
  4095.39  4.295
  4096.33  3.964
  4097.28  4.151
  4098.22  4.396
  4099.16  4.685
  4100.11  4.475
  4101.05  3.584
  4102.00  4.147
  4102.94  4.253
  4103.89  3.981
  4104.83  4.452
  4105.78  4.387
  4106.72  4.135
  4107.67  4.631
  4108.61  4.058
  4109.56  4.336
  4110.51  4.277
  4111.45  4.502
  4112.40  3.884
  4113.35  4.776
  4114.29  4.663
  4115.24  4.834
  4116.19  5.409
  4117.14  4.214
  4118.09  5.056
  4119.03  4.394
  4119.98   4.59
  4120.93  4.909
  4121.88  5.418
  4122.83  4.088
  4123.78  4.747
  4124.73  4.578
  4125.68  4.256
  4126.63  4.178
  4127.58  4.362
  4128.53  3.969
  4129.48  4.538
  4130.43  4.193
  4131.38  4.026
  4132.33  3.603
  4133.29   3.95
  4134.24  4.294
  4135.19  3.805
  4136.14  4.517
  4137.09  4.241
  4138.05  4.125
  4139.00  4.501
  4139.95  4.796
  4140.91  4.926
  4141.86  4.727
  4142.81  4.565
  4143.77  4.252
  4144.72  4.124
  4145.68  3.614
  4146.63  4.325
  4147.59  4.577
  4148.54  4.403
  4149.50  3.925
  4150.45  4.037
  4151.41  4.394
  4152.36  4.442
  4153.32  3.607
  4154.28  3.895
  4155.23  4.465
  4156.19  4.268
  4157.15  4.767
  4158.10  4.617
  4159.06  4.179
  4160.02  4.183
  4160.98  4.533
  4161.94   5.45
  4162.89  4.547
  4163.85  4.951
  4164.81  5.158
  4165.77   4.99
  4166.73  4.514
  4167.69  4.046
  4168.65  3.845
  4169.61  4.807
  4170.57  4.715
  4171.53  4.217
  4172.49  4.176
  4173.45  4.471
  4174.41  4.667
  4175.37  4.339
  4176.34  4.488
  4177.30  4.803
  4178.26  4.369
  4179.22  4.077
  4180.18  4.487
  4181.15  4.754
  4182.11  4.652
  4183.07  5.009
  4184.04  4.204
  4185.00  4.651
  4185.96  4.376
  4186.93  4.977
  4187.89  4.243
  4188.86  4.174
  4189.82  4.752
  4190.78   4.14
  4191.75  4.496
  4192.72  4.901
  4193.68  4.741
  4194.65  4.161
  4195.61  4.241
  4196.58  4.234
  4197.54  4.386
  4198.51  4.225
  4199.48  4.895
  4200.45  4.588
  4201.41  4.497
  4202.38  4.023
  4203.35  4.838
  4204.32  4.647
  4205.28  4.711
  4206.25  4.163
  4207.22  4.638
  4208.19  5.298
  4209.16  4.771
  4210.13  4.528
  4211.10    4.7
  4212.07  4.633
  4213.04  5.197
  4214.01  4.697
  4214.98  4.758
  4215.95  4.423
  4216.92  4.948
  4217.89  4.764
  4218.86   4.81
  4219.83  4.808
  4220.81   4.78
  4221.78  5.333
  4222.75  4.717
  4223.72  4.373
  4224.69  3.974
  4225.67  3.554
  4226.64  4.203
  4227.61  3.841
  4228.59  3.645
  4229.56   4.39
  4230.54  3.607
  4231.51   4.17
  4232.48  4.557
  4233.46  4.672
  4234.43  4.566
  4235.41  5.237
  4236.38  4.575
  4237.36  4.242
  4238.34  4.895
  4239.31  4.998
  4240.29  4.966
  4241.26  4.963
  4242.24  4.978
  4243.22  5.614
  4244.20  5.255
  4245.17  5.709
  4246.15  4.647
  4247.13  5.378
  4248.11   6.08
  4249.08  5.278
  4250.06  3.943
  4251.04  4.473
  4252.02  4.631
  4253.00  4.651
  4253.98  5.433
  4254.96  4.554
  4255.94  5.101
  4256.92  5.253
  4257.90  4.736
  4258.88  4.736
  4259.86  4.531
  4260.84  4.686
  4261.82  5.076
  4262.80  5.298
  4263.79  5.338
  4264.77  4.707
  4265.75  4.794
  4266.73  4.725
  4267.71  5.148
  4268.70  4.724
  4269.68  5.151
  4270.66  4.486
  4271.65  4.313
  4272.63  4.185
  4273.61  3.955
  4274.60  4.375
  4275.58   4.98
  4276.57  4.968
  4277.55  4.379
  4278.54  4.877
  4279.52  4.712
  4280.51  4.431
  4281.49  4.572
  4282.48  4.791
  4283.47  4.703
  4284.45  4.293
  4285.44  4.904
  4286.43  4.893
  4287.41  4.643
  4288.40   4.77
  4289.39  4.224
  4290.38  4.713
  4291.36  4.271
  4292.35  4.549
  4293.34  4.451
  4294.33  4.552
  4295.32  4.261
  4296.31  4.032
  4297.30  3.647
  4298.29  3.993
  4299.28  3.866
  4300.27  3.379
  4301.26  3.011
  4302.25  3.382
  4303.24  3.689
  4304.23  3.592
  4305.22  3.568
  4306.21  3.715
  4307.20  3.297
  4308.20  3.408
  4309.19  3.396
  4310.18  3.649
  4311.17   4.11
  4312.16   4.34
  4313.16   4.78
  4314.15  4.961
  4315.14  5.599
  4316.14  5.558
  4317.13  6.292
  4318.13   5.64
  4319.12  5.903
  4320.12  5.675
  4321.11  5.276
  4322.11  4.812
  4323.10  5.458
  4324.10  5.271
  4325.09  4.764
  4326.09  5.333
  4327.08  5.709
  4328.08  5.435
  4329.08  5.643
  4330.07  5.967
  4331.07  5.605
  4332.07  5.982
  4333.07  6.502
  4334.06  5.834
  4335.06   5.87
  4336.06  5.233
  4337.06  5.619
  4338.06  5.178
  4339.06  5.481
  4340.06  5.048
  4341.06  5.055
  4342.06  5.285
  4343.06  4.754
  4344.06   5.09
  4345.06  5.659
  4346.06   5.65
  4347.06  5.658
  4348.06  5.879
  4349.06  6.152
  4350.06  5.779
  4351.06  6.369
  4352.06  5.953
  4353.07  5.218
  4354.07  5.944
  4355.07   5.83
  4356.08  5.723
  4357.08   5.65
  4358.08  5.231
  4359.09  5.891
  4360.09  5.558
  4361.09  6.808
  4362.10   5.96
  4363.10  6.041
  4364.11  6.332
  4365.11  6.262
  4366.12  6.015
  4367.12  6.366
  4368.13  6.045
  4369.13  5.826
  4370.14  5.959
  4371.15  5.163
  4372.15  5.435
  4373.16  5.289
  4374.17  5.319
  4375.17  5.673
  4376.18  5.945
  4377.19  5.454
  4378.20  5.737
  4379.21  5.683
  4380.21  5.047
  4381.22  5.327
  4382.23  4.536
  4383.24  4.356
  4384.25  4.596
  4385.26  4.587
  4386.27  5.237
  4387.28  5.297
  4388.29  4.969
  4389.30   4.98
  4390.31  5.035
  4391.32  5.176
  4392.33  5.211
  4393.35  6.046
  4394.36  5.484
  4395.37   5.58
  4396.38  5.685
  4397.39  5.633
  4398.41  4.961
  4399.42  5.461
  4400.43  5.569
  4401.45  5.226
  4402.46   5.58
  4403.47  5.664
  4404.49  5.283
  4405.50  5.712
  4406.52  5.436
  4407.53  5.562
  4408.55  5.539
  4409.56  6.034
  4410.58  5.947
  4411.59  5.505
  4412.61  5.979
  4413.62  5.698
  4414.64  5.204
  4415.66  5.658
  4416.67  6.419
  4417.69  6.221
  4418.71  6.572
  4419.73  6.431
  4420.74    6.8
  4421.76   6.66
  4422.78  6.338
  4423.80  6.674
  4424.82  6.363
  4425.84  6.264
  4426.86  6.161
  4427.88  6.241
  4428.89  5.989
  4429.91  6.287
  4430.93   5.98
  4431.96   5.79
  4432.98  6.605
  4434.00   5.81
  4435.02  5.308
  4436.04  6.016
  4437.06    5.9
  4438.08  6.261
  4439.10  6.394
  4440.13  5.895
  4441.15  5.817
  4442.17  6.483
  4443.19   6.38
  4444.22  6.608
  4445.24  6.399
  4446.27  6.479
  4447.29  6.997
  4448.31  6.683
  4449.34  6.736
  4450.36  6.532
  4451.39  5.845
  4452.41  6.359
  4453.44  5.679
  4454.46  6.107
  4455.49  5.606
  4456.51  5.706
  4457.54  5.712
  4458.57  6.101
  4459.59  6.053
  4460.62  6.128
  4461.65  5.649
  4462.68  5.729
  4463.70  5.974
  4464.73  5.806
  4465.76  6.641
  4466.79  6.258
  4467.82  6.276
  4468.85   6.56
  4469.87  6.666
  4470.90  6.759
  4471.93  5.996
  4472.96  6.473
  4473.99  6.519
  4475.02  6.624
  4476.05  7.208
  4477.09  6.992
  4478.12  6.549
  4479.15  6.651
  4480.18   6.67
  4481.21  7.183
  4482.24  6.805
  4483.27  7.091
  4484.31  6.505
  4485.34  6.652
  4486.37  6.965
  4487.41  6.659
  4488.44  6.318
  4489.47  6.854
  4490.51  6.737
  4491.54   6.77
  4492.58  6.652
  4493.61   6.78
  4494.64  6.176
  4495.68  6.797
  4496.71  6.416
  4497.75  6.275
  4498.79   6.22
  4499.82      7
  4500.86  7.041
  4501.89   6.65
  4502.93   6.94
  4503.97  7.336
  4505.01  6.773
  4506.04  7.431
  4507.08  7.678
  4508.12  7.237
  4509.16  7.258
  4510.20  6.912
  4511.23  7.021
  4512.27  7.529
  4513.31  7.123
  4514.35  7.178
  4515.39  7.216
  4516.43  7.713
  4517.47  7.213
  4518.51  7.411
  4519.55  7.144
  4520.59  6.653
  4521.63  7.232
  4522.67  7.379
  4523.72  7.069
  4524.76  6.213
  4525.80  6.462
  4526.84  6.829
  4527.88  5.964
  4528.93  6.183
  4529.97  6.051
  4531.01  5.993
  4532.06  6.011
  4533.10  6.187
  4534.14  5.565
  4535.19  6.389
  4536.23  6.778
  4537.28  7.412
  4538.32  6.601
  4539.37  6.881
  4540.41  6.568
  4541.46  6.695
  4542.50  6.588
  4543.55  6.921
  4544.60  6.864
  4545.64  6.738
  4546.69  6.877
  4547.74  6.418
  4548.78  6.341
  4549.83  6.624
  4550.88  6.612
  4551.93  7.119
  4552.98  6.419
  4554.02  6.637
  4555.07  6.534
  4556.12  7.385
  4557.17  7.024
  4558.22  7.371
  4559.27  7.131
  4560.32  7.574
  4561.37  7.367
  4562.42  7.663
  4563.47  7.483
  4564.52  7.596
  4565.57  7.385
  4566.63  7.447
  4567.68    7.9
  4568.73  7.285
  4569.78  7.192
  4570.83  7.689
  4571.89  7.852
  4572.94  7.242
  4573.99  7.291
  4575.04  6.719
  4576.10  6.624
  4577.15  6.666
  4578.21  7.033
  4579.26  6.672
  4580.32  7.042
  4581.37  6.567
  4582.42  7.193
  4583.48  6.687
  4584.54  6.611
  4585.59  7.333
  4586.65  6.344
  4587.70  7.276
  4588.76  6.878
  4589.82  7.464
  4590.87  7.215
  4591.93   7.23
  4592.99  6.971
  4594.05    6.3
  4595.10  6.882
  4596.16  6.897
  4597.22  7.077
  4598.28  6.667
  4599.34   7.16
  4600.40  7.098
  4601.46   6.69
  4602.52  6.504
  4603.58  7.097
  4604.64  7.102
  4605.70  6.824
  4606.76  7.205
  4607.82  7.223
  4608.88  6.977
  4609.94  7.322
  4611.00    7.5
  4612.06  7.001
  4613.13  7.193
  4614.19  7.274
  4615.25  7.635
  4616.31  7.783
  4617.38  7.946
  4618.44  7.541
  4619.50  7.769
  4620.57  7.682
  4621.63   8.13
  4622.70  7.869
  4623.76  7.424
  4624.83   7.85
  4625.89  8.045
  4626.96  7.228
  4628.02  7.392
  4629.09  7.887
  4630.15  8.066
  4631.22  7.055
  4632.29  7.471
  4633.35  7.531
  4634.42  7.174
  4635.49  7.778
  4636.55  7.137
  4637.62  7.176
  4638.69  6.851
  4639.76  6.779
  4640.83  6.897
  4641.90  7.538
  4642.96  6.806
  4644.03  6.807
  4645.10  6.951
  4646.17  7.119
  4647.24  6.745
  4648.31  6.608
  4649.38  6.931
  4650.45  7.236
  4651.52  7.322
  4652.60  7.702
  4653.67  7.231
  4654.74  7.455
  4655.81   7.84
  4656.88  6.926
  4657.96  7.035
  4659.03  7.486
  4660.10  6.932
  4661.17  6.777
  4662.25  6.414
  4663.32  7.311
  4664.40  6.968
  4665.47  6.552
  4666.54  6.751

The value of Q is 0.11 mag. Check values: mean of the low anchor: 4.43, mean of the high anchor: 7.21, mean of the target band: 4.7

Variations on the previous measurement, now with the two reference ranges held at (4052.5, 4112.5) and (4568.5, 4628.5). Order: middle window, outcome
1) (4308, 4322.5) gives 0.148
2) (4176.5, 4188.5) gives 0.086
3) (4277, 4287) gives 0.172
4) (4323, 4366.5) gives 0.024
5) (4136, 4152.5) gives 0.084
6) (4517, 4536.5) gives 0.037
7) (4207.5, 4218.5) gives 0.064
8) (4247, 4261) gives 0.088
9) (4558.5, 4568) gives -0.075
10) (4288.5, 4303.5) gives 0.345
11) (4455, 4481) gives 0.029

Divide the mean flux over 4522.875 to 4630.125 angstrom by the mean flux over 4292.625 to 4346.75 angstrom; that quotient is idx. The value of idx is 1.45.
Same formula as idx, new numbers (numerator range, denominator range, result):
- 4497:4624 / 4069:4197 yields 1.58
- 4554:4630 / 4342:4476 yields 1.23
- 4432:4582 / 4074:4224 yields 1.49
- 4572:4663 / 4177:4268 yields 1.53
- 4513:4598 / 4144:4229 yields 1.54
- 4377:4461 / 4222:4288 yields 1.24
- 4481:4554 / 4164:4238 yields 1.50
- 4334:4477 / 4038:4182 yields 1.32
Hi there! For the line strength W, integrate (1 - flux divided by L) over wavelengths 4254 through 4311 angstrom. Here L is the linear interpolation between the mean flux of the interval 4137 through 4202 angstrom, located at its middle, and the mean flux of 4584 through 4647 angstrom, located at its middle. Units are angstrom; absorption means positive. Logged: 8.3 angstrom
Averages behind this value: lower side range 4.46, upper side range 7.23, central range 4.4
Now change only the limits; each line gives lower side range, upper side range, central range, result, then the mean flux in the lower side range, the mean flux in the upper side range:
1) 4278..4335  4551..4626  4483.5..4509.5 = -1.76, 4.69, 7.19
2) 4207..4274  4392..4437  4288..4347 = 4.90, 4.74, 5.88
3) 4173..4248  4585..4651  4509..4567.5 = -1.49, 4.61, 7.22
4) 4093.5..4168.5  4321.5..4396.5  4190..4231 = 2.42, 4.39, 5.54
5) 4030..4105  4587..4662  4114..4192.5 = 6.07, 4.39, 7.23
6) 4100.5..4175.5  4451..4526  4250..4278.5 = 2.53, 4.4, 6.66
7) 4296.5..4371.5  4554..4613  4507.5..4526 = -1.49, 5.22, 7.09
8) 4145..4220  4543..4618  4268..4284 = 1.58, 4.51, 7.07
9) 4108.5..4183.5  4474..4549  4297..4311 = 4.87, 4.44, 6.78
